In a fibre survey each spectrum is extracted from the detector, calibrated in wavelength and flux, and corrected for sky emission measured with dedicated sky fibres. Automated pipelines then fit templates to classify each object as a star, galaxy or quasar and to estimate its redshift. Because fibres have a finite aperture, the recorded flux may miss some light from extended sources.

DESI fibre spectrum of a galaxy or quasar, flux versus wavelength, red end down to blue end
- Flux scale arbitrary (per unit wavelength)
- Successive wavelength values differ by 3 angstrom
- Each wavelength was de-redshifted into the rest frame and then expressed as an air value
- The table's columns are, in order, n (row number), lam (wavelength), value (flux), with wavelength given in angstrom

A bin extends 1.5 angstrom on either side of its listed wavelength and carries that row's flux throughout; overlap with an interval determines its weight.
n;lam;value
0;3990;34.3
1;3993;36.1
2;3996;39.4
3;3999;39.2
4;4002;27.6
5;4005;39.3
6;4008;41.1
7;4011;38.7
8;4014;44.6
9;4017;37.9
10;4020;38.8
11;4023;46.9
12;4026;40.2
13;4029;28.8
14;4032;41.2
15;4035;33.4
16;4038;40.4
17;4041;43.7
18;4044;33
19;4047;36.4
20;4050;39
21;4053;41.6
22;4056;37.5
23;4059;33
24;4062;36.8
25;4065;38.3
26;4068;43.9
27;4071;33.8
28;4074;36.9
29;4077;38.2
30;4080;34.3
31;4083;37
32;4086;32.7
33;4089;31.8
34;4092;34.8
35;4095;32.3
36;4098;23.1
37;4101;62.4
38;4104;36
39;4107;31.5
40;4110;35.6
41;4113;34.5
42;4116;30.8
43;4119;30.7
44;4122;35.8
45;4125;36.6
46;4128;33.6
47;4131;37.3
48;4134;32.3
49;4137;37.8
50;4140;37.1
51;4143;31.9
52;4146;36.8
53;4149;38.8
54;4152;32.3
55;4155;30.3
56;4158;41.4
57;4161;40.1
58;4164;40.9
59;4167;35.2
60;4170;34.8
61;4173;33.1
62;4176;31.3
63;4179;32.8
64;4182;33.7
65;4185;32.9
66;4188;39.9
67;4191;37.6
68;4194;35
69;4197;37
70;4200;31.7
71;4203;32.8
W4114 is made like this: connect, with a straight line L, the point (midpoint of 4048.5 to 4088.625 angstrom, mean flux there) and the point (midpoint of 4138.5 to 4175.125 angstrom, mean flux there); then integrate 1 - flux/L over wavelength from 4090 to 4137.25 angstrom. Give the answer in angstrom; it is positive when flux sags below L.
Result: 1.64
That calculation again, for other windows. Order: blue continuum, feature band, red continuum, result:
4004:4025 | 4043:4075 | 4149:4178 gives 1.7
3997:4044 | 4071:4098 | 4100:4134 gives 2.2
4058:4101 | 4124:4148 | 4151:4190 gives 0.0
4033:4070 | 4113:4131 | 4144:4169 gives 1.6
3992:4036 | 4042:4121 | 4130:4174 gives 2.4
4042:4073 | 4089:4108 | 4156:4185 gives 0.2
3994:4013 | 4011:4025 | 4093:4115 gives -1.5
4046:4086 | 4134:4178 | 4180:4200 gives 0.5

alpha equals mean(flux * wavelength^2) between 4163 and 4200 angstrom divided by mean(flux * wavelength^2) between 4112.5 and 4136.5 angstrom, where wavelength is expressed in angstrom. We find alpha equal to 1.06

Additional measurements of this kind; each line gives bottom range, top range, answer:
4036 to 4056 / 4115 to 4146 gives 0.93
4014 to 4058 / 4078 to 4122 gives 0.93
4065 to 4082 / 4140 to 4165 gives 1.01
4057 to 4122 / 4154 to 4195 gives 1.04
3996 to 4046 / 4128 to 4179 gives 0.99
